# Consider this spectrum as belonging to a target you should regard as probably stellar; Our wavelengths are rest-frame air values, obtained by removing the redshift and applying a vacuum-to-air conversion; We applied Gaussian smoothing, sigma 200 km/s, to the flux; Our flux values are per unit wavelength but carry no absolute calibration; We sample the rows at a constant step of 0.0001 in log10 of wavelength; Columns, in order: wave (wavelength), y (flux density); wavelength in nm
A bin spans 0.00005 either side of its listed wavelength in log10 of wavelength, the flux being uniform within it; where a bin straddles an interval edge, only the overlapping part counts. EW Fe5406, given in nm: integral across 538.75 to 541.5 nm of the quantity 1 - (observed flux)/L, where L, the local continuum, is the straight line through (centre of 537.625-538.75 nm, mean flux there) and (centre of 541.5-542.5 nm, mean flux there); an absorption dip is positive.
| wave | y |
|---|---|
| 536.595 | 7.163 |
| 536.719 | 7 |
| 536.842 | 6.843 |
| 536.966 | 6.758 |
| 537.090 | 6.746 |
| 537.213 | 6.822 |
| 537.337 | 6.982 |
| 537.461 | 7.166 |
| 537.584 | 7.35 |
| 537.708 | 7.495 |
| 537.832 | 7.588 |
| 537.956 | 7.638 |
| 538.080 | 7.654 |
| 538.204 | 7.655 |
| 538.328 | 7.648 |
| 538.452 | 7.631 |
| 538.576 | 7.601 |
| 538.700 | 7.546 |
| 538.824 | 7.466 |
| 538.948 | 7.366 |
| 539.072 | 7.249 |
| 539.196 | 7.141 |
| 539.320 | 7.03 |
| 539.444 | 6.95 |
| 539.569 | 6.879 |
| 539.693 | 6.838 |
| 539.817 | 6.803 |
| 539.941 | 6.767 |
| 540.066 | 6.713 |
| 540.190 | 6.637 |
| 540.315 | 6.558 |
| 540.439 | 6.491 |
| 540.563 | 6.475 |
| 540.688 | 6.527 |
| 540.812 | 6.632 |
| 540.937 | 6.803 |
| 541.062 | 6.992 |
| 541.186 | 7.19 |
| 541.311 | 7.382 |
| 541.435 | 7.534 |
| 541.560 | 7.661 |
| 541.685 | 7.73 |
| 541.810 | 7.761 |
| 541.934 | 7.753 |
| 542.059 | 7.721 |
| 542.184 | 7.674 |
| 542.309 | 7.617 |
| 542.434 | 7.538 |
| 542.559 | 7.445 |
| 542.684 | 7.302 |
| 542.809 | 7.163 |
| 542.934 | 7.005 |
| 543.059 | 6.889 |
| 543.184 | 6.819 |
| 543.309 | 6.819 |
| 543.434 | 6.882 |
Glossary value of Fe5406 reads 0.25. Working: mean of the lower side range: 7.6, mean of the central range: 6.93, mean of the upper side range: 7.68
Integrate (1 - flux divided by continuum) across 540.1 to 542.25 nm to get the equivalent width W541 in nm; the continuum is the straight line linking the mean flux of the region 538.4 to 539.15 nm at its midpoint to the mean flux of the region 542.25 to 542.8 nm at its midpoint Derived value 0.09 nm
